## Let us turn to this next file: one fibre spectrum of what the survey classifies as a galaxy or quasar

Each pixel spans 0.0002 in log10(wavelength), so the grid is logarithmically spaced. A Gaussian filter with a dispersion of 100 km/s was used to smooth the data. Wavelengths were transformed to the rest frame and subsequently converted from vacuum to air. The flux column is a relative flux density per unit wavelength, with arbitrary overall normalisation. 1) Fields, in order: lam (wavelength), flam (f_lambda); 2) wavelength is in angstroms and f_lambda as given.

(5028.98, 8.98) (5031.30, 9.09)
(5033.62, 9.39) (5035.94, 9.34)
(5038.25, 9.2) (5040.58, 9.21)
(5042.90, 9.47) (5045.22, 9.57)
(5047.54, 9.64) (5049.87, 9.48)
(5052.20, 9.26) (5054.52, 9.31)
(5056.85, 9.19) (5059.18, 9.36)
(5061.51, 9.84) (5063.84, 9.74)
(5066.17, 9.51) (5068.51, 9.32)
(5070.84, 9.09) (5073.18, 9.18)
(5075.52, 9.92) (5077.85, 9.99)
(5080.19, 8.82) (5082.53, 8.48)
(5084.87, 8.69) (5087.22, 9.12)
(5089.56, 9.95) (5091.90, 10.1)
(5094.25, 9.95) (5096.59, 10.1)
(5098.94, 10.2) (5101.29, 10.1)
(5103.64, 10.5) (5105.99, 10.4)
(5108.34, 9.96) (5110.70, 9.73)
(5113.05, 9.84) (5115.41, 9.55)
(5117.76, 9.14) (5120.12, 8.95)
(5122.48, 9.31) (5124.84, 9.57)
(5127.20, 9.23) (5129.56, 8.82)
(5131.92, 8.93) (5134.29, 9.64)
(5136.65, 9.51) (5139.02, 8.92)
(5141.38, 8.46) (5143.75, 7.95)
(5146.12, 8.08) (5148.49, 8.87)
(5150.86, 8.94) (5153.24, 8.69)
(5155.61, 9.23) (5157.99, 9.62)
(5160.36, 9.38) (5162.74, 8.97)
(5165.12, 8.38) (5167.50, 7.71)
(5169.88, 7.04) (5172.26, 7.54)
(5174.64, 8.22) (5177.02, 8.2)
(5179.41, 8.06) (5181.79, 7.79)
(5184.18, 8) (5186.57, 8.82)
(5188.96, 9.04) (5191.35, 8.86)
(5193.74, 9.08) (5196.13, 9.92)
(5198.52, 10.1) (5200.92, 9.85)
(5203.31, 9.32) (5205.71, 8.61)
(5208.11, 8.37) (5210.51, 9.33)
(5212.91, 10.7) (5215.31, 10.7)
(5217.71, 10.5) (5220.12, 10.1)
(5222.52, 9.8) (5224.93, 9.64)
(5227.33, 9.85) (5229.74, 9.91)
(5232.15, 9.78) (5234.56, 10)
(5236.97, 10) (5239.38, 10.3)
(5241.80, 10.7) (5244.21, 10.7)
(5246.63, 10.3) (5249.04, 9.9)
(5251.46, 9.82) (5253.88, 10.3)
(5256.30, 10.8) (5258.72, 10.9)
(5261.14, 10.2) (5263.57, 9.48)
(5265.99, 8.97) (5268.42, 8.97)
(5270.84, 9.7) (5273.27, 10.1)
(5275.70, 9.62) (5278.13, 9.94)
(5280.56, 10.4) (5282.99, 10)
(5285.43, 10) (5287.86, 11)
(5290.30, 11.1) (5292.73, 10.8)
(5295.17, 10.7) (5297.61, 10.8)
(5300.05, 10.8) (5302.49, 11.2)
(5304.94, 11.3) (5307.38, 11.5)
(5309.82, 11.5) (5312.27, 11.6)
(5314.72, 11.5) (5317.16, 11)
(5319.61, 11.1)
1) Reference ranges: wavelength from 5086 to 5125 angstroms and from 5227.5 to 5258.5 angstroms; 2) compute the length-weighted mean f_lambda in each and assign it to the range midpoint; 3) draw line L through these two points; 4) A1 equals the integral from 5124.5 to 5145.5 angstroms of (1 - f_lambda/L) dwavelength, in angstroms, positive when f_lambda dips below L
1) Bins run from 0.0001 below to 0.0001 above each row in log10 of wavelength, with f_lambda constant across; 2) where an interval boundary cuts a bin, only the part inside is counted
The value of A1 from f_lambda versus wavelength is 1.98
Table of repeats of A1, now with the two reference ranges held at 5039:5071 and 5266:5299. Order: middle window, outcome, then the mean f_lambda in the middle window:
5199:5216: 0.7 angstroms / 9.54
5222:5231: 0.2 angstroms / 9.8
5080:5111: -0.6 angstroms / 9.75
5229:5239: 0.1 angstroms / 9.96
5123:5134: 0.6 angstroms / 9.19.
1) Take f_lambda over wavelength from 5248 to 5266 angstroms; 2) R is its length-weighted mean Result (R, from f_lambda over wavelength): 10.1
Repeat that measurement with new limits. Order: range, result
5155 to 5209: 8.7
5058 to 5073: 9.46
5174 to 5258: 9.6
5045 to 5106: 9.57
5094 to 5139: 9.63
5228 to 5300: 10.2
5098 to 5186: 8.95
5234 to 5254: 10.2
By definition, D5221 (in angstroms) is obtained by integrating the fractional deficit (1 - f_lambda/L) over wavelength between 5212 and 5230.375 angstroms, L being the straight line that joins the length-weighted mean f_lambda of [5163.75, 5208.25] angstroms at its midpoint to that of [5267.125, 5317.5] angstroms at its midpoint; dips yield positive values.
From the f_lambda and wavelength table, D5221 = -1.8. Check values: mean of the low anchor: 8.58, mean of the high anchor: 10.6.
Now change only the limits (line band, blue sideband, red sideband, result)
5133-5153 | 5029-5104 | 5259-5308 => 2.02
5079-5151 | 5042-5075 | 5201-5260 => 2.01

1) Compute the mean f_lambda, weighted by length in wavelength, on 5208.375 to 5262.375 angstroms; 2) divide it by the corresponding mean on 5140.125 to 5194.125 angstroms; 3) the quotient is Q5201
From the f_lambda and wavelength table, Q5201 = 1.20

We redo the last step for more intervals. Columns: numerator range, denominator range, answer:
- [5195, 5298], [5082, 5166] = 1.08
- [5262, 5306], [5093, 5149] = 1.09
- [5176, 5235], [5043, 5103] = 0.98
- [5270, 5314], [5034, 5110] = 1.12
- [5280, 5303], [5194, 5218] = 1.10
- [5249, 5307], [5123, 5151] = 1.16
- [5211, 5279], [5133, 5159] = 1.13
